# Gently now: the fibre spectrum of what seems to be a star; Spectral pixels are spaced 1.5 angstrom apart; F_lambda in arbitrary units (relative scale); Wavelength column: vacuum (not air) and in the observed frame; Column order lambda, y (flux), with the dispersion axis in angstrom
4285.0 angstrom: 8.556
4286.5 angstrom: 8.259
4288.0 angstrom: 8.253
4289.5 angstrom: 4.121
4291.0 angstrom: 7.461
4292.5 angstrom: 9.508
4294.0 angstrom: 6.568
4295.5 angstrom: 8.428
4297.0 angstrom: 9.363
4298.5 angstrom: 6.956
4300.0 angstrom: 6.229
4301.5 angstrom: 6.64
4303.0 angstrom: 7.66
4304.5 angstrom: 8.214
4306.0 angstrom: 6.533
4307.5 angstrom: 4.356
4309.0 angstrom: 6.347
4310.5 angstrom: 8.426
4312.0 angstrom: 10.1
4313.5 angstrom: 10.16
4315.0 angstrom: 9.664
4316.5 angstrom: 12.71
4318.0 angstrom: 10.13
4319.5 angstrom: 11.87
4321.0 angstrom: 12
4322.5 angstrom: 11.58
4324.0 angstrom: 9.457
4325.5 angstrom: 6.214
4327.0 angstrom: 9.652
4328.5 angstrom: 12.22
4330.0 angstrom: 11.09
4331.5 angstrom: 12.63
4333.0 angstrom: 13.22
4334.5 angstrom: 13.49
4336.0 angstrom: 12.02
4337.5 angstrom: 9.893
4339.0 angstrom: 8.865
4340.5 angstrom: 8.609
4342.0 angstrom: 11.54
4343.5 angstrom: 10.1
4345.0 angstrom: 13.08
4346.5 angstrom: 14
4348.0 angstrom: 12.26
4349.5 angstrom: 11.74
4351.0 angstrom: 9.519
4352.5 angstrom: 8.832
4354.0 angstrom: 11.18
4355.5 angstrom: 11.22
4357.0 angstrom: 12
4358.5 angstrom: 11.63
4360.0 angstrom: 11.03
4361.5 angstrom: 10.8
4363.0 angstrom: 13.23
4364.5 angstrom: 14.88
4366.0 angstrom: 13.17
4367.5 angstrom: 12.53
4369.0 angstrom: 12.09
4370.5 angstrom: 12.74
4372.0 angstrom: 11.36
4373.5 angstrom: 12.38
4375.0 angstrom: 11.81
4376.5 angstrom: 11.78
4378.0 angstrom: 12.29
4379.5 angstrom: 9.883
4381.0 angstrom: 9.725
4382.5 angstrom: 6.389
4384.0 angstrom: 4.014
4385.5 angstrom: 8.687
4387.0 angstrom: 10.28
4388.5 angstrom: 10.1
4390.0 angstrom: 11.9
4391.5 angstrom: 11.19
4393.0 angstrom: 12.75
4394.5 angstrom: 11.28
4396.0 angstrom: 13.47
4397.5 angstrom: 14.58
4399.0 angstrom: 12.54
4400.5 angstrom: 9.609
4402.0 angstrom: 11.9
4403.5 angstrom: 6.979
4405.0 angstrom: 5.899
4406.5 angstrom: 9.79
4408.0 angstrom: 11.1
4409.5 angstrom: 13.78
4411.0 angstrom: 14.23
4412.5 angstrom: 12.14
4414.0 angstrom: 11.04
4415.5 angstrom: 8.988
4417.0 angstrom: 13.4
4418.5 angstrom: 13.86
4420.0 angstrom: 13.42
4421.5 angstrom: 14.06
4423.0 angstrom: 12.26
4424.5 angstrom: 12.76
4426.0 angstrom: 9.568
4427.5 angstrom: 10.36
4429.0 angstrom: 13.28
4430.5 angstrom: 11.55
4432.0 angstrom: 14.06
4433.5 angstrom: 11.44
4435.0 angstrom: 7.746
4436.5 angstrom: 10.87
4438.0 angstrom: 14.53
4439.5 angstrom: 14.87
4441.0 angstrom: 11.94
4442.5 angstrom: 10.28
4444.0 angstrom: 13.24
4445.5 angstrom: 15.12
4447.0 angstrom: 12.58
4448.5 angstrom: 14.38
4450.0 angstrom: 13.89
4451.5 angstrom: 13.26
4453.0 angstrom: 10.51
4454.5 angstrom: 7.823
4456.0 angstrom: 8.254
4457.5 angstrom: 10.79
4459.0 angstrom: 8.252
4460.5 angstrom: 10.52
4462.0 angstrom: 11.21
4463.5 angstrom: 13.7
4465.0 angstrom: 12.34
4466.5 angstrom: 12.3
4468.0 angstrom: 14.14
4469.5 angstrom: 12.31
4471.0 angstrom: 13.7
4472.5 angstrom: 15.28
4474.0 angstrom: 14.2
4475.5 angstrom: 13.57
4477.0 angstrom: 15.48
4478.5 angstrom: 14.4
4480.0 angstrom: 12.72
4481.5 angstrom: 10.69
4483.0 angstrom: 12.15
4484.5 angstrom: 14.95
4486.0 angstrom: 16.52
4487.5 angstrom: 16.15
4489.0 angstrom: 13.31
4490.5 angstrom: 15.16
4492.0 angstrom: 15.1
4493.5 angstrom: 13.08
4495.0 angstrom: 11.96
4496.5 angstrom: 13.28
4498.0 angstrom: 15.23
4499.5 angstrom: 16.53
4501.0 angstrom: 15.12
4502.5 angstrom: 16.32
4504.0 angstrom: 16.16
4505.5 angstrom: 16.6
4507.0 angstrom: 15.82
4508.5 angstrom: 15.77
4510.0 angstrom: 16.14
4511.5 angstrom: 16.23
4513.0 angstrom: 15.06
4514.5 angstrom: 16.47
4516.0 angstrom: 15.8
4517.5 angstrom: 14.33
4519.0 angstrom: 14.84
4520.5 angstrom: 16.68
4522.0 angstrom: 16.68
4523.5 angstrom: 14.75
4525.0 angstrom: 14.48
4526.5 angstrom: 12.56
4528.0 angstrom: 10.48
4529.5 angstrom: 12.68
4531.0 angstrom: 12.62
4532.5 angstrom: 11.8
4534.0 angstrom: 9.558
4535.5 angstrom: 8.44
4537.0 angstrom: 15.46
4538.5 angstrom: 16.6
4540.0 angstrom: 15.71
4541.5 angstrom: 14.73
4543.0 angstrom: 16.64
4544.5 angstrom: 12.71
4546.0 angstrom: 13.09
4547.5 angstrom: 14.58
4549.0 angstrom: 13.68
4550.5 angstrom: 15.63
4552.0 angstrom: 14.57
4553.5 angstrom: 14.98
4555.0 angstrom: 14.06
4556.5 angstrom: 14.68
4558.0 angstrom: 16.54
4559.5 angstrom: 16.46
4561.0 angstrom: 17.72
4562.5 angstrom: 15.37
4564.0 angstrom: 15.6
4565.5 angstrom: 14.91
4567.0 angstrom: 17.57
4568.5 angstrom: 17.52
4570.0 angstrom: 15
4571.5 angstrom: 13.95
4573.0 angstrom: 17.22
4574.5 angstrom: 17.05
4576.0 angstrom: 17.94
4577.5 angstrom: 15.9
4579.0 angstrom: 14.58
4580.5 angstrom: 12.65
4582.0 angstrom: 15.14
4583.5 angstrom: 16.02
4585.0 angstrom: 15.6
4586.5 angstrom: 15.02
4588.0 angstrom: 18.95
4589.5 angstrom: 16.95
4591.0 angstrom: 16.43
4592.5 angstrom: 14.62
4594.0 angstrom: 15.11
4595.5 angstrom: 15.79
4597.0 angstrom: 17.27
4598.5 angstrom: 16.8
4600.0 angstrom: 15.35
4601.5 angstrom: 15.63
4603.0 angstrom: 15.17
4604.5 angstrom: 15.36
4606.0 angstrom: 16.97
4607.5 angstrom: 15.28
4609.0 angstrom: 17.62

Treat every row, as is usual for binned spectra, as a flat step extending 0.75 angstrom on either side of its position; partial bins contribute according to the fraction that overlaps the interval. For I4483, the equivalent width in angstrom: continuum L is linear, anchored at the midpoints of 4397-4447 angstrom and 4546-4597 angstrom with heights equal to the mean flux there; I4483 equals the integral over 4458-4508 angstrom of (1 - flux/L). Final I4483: -1.7 angstrom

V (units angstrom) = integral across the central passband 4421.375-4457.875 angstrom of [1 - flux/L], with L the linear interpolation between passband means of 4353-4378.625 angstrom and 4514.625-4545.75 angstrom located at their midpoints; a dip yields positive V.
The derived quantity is 2.7 angstrom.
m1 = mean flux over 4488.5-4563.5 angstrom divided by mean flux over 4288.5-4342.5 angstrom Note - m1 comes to 1.58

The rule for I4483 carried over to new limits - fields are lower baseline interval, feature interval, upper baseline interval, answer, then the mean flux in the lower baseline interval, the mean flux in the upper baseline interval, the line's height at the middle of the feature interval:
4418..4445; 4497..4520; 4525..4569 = -3.53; 12.2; 14.4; 13.7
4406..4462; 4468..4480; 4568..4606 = -1.03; 11.9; 15.9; 12.9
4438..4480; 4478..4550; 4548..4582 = -1.36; 12.6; 15.6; 14.1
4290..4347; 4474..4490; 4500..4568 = -0.53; 9.61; 14.8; 13.6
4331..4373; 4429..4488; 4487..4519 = 6.58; 11.7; 15.2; 14.2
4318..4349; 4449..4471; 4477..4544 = 3.30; 11.2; 14.5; 13.5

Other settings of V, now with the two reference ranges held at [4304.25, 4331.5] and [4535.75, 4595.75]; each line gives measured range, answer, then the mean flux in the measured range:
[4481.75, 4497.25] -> -0.4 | 14.1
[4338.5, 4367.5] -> -3.0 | 11.5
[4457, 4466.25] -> 1.3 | 11.2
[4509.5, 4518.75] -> -0.9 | 15.6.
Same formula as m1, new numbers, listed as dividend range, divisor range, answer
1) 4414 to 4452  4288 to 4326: 1.47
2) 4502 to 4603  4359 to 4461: 1.32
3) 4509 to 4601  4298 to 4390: 1.45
